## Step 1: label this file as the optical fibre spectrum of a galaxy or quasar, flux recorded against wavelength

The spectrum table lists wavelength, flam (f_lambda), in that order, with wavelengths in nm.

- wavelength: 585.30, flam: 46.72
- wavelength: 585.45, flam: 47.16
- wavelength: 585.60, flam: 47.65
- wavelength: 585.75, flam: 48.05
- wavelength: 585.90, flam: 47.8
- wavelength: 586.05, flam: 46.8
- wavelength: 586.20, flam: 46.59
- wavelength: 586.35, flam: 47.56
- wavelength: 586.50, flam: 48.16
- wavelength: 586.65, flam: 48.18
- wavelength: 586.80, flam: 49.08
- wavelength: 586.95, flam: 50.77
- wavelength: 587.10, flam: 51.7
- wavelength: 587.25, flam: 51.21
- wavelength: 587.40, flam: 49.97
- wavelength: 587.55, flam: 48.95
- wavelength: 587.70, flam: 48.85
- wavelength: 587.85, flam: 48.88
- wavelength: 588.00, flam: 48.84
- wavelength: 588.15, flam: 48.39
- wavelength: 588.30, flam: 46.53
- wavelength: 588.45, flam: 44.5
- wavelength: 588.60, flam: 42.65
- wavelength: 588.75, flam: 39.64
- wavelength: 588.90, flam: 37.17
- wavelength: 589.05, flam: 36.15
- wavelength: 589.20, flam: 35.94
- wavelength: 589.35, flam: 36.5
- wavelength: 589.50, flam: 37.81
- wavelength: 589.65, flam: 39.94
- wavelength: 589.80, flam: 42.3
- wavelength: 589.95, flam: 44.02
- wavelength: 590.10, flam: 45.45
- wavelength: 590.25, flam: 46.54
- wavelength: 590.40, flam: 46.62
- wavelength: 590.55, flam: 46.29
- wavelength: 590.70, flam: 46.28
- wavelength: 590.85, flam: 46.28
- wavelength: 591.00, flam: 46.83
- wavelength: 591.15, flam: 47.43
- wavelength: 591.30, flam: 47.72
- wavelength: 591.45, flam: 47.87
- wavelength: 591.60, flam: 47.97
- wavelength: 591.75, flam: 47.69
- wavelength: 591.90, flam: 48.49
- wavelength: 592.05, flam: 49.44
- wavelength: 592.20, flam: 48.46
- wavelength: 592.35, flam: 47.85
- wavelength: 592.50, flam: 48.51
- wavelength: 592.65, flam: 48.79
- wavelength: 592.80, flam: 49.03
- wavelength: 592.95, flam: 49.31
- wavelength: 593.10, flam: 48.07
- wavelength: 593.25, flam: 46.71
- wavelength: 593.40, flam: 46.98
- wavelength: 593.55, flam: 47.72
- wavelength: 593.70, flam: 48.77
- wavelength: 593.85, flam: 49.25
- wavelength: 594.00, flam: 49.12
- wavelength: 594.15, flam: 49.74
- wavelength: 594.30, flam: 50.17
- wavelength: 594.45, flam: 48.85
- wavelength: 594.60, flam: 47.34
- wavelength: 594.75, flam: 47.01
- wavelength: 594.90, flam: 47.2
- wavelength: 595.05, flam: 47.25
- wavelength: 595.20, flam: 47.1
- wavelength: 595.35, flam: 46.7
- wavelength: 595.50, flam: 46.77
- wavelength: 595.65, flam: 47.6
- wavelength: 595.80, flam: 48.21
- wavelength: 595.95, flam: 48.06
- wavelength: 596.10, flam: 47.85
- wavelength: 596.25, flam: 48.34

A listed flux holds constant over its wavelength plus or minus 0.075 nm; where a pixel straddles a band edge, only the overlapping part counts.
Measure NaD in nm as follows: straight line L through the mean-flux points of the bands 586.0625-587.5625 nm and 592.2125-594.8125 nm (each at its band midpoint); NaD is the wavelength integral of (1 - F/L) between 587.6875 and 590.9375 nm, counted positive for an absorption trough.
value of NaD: 0.37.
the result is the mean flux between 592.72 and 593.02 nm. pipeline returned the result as 49.2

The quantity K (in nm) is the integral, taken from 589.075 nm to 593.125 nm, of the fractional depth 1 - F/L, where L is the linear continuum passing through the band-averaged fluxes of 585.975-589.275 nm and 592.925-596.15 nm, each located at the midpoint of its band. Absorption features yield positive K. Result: 0.12 nm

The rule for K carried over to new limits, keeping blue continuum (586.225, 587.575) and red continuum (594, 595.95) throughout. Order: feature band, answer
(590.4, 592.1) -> 0.04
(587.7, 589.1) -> 0.15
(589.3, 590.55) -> 0.16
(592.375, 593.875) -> 0.00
